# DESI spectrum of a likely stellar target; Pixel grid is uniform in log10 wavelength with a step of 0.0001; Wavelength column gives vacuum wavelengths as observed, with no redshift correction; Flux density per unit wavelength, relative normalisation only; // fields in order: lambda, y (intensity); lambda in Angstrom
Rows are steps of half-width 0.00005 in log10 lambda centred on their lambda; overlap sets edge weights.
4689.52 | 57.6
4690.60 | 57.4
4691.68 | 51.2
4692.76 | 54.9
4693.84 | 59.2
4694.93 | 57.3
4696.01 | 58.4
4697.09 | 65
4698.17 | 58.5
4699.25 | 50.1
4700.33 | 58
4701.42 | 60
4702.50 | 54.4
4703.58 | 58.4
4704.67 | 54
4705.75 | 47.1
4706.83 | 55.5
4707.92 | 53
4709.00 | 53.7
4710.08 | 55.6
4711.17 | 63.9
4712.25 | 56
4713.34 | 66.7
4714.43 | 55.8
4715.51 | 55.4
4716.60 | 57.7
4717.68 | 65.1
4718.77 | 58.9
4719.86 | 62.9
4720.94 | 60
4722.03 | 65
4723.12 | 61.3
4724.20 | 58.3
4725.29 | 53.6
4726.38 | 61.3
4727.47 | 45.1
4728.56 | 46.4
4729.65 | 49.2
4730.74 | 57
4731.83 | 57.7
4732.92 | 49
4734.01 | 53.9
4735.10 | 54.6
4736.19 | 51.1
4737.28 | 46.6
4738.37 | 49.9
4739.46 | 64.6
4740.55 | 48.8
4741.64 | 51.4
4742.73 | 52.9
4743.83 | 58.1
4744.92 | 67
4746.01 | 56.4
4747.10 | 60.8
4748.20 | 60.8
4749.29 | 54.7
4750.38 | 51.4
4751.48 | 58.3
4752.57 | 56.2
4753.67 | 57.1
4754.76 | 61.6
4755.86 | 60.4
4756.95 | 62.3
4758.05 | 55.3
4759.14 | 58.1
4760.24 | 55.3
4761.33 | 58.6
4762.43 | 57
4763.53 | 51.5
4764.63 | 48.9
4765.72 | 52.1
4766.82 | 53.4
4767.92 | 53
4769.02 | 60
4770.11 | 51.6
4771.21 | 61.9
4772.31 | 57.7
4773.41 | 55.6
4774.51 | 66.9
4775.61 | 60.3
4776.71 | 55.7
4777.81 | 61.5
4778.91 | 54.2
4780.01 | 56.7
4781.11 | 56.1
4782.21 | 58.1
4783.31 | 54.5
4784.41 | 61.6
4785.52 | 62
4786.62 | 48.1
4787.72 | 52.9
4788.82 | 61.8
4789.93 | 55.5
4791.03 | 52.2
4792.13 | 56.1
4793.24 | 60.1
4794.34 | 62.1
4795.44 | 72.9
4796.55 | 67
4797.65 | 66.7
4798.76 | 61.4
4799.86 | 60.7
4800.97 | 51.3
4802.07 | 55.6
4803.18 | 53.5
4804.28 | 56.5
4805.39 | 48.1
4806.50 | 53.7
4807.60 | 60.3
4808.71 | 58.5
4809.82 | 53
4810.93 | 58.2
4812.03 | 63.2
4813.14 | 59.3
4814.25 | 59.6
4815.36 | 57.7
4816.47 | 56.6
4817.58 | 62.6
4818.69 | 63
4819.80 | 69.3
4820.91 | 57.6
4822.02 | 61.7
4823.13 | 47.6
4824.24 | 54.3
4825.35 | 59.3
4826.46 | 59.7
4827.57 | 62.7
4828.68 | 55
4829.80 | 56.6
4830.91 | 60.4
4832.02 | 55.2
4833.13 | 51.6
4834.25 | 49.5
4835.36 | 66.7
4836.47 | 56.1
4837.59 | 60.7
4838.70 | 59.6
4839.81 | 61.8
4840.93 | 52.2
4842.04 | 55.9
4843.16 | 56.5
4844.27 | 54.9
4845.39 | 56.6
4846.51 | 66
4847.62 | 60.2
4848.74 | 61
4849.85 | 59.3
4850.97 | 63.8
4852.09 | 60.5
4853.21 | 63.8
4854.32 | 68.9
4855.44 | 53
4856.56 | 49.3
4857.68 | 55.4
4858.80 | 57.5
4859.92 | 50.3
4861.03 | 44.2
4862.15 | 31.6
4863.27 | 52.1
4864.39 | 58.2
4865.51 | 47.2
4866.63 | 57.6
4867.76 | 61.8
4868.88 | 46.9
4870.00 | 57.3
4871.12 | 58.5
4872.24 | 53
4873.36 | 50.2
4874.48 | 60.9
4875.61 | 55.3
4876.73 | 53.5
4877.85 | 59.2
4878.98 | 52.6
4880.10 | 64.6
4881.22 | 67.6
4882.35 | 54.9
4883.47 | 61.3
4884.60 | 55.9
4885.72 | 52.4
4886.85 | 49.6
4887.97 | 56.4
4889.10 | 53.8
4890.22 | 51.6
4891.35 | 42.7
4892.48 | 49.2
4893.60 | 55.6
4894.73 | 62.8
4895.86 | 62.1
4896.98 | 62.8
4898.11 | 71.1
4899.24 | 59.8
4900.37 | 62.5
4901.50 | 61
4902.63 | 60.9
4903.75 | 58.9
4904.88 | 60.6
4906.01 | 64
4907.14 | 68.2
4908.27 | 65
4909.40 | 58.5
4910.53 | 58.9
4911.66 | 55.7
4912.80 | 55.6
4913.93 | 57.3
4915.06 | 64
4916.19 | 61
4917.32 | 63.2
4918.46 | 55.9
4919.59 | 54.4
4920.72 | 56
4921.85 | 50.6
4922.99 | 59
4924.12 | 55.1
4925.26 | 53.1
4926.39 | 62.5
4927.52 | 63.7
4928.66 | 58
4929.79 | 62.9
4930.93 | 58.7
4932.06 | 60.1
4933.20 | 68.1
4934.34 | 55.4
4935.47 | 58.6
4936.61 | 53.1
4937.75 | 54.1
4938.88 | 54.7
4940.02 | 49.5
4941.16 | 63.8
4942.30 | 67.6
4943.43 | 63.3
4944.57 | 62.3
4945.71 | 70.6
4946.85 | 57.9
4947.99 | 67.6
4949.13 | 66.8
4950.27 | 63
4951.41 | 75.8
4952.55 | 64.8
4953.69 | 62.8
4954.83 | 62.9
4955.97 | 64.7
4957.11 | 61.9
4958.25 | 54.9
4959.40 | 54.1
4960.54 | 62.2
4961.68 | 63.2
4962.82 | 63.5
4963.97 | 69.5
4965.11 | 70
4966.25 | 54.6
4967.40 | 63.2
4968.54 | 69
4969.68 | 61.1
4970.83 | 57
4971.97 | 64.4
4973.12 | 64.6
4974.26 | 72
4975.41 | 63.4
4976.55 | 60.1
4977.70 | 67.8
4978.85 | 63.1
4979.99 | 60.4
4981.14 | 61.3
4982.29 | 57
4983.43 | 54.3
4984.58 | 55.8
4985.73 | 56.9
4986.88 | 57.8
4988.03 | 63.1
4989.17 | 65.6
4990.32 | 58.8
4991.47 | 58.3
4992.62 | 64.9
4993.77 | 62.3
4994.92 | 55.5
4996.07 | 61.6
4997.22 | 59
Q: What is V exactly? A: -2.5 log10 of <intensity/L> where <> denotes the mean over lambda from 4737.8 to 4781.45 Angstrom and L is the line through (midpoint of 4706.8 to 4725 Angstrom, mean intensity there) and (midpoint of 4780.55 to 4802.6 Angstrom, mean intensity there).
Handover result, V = 0.040 mag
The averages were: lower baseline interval 59.1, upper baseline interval 58.8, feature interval 56.9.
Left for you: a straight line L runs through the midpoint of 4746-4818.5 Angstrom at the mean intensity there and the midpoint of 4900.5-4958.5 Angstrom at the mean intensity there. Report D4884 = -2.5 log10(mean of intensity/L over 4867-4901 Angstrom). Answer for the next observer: 0.053 mag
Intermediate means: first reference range 57.7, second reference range 60.6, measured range 56.9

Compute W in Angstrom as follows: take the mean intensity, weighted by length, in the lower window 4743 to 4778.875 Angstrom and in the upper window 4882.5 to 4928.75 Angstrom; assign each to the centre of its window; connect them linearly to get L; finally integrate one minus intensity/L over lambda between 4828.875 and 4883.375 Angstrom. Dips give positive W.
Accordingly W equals 1.39 Angstrom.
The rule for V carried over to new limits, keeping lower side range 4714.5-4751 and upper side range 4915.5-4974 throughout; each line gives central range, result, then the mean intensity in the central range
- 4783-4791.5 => 0.02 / 56.1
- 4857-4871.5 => 0.14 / 52.1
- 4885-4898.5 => 0.08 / 55.7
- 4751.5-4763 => -0.03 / 58.2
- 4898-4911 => -0.04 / 62.2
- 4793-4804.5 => -0.06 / 60.9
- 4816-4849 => 0.00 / 58.3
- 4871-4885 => 0.04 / 57.5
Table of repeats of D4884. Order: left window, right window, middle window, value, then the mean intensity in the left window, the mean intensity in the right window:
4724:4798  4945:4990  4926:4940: 0.054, 56.6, 62.8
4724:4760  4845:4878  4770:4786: -0.056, 55.4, 55.7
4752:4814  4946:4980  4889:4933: 0.052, 57.6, 63.7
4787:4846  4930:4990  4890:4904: 0.028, 58.1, 61.9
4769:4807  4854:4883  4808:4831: -0.040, 58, 54.6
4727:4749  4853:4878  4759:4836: -0.071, 54.1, 54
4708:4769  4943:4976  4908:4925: 0.083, 56.3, 63.8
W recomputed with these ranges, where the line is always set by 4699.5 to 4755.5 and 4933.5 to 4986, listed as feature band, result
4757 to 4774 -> 0.49 Angstrom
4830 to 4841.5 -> 0.30 Angstrom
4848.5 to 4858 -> -0.03 Angstrom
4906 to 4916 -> 0.02 Angstrom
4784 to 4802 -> -0.48 Angstrom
